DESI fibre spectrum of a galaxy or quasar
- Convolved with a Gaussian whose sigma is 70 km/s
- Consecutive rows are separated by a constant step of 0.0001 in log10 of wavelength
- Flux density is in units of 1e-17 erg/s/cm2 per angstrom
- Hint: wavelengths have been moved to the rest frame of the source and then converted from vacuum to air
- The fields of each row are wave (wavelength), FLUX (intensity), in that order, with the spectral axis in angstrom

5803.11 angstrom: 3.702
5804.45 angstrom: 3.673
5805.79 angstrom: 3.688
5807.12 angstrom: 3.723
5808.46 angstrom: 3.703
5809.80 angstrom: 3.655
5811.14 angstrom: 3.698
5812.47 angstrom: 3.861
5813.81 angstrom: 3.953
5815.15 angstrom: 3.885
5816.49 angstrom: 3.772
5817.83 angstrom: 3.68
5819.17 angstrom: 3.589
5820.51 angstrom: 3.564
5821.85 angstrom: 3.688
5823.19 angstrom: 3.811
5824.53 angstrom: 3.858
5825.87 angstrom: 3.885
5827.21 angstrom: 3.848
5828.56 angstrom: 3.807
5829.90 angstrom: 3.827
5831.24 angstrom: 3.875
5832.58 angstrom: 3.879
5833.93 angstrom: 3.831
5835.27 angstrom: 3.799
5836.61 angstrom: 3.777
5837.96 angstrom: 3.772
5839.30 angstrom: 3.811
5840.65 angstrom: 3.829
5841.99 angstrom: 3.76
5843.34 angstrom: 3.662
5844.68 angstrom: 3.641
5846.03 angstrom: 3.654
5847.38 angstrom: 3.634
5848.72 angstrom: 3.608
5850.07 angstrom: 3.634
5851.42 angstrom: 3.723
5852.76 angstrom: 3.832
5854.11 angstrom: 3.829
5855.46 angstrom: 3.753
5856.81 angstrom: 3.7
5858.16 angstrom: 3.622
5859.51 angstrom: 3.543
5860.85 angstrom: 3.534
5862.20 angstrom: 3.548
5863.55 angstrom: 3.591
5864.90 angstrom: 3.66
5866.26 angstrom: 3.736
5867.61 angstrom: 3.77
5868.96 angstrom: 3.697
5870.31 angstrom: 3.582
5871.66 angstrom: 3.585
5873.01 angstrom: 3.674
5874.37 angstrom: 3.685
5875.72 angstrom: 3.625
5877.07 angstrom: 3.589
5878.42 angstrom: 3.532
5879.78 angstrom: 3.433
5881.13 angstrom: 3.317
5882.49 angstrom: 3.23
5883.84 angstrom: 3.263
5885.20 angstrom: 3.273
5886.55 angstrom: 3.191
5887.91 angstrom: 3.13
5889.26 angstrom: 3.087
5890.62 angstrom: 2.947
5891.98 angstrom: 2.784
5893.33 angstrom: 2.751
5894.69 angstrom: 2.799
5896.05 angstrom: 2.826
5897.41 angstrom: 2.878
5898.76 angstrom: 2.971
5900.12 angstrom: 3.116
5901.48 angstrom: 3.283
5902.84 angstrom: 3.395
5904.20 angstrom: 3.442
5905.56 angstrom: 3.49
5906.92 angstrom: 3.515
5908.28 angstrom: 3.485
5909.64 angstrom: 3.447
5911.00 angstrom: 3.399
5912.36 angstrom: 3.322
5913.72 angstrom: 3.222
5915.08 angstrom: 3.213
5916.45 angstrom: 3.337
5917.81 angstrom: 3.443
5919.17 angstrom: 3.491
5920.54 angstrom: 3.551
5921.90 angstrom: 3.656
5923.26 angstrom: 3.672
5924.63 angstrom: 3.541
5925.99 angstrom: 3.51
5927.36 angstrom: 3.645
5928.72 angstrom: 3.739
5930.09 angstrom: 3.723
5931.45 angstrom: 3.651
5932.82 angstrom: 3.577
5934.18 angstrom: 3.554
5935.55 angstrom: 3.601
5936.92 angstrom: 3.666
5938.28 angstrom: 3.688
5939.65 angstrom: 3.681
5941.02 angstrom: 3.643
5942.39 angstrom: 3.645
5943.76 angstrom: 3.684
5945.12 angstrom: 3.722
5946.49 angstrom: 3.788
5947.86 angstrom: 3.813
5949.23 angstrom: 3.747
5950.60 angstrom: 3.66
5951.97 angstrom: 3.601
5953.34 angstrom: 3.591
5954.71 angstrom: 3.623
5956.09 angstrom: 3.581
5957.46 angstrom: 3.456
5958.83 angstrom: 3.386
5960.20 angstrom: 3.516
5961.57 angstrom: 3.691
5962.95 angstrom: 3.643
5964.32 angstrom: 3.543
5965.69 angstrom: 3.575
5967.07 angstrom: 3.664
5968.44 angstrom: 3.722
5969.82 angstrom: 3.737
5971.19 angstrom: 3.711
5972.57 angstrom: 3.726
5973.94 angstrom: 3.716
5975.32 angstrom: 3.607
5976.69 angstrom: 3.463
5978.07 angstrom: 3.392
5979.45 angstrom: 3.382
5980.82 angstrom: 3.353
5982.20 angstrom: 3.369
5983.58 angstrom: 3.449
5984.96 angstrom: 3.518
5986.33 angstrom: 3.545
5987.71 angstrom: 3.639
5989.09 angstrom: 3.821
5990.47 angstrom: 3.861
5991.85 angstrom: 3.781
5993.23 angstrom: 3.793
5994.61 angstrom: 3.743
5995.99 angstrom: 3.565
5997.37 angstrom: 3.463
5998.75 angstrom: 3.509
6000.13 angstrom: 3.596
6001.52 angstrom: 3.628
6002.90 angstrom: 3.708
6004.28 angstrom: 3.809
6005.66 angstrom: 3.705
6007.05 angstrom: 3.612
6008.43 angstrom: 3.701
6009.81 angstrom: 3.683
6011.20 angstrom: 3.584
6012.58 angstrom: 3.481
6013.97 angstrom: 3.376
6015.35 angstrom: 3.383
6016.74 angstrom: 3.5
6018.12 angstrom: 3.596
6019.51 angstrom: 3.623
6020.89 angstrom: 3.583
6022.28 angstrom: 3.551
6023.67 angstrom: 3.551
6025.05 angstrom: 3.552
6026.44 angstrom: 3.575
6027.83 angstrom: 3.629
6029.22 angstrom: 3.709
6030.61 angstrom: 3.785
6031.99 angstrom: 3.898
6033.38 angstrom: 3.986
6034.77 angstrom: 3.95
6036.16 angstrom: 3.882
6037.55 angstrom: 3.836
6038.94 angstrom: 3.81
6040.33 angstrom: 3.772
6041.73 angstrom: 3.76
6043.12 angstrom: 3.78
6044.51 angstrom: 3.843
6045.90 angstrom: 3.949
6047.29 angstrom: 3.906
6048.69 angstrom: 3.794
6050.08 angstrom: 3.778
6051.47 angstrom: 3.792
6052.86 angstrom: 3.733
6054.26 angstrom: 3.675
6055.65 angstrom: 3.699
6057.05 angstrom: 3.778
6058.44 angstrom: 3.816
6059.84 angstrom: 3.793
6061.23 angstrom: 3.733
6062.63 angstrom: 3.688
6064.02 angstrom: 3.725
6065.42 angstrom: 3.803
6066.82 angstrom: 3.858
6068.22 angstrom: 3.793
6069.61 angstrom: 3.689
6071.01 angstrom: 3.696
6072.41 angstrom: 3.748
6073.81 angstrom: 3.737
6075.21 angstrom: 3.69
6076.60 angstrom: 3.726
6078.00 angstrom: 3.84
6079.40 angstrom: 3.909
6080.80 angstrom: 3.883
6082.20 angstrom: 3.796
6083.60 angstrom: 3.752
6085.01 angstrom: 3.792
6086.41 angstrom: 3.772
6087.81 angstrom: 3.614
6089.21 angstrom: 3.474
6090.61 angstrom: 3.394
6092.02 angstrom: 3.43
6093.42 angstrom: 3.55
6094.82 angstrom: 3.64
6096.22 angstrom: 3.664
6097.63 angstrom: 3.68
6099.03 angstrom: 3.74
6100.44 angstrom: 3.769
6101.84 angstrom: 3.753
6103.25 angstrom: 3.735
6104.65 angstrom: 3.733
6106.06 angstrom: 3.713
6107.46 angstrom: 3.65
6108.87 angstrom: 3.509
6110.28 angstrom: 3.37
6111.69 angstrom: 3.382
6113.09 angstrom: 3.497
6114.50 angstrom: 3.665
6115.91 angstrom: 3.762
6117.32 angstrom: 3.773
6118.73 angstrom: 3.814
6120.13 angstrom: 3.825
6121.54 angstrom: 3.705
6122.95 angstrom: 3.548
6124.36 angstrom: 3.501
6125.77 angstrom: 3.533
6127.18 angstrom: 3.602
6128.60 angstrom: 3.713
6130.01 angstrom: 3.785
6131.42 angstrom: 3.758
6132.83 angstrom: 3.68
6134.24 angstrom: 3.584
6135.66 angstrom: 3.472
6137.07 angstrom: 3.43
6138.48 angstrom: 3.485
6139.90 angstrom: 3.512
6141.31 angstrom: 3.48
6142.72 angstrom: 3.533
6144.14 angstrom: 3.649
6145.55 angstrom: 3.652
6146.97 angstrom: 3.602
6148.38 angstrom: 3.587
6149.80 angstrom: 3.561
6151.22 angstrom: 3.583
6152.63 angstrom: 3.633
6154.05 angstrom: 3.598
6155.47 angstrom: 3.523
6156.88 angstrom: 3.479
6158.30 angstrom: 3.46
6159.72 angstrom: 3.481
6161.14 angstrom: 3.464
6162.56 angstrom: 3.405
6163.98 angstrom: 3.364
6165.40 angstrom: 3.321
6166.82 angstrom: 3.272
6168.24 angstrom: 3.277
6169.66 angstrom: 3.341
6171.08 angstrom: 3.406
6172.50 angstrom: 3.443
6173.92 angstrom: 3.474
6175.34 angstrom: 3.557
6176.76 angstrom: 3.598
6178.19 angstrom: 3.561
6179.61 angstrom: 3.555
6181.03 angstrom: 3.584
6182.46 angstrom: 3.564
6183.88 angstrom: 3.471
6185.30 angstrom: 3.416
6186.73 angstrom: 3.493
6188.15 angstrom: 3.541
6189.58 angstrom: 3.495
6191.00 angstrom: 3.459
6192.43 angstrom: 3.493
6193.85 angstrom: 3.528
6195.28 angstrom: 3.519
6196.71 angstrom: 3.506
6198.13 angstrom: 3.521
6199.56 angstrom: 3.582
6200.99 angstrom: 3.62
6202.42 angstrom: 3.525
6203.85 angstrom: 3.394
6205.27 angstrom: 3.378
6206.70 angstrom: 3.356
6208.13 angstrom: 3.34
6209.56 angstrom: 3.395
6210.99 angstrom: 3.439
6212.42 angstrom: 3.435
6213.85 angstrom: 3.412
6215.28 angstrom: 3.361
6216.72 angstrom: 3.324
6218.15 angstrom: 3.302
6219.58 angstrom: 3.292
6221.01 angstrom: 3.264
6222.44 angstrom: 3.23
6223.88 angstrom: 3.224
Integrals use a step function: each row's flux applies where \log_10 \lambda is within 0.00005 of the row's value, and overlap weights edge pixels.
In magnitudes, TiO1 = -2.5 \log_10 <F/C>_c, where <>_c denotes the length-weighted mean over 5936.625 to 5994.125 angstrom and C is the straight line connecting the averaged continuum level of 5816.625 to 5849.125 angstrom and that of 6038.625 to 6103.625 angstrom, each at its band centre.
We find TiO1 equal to 0.04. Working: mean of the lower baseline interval 3.76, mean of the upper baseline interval 3.74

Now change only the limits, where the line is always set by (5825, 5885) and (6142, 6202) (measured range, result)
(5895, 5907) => 0.147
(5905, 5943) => 0.028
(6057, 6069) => -0.064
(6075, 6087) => -0.074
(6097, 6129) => -0.035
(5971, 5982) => 0.024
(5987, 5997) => -0.040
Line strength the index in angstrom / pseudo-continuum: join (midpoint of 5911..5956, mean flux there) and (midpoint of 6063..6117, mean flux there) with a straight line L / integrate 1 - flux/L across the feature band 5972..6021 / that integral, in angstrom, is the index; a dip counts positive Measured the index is 0.5 angstrom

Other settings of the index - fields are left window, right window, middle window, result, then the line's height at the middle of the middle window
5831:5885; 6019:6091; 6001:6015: 0.4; 3.73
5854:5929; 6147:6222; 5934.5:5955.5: -1.6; 3.42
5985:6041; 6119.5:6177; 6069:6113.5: -1.0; 3.59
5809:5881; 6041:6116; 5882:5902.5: 3.7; 3.71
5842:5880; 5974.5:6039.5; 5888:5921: 3.9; 3.64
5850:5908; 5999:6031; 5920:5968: -1.8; 3.5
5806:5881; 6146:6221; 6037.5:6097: -3.2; 3.55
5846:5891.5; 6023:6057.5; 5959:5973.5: 0.1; 3.67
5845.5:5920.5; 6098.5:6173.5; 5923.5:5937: -0.7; 3.44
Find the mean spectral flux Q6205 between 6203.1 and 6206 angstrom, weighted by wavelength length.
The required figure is 3.39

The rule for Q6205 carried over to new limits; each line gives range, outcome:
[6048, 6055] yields 3.76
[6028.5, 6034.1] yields 3.85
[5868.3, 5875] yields 3.64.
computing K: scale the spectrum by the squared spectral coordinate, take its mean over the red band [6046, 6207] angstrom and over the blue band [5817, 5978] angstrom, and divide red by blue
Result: 1.09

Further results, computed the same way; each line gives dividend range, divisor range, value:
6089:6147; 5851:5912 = 1.15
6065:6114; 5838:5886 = 1.10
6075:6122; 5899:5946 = 1.11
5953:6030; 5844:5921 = 1.09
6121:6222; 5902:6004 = 1.05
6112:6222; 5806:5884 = 1.06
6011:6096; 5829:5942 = 1.12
